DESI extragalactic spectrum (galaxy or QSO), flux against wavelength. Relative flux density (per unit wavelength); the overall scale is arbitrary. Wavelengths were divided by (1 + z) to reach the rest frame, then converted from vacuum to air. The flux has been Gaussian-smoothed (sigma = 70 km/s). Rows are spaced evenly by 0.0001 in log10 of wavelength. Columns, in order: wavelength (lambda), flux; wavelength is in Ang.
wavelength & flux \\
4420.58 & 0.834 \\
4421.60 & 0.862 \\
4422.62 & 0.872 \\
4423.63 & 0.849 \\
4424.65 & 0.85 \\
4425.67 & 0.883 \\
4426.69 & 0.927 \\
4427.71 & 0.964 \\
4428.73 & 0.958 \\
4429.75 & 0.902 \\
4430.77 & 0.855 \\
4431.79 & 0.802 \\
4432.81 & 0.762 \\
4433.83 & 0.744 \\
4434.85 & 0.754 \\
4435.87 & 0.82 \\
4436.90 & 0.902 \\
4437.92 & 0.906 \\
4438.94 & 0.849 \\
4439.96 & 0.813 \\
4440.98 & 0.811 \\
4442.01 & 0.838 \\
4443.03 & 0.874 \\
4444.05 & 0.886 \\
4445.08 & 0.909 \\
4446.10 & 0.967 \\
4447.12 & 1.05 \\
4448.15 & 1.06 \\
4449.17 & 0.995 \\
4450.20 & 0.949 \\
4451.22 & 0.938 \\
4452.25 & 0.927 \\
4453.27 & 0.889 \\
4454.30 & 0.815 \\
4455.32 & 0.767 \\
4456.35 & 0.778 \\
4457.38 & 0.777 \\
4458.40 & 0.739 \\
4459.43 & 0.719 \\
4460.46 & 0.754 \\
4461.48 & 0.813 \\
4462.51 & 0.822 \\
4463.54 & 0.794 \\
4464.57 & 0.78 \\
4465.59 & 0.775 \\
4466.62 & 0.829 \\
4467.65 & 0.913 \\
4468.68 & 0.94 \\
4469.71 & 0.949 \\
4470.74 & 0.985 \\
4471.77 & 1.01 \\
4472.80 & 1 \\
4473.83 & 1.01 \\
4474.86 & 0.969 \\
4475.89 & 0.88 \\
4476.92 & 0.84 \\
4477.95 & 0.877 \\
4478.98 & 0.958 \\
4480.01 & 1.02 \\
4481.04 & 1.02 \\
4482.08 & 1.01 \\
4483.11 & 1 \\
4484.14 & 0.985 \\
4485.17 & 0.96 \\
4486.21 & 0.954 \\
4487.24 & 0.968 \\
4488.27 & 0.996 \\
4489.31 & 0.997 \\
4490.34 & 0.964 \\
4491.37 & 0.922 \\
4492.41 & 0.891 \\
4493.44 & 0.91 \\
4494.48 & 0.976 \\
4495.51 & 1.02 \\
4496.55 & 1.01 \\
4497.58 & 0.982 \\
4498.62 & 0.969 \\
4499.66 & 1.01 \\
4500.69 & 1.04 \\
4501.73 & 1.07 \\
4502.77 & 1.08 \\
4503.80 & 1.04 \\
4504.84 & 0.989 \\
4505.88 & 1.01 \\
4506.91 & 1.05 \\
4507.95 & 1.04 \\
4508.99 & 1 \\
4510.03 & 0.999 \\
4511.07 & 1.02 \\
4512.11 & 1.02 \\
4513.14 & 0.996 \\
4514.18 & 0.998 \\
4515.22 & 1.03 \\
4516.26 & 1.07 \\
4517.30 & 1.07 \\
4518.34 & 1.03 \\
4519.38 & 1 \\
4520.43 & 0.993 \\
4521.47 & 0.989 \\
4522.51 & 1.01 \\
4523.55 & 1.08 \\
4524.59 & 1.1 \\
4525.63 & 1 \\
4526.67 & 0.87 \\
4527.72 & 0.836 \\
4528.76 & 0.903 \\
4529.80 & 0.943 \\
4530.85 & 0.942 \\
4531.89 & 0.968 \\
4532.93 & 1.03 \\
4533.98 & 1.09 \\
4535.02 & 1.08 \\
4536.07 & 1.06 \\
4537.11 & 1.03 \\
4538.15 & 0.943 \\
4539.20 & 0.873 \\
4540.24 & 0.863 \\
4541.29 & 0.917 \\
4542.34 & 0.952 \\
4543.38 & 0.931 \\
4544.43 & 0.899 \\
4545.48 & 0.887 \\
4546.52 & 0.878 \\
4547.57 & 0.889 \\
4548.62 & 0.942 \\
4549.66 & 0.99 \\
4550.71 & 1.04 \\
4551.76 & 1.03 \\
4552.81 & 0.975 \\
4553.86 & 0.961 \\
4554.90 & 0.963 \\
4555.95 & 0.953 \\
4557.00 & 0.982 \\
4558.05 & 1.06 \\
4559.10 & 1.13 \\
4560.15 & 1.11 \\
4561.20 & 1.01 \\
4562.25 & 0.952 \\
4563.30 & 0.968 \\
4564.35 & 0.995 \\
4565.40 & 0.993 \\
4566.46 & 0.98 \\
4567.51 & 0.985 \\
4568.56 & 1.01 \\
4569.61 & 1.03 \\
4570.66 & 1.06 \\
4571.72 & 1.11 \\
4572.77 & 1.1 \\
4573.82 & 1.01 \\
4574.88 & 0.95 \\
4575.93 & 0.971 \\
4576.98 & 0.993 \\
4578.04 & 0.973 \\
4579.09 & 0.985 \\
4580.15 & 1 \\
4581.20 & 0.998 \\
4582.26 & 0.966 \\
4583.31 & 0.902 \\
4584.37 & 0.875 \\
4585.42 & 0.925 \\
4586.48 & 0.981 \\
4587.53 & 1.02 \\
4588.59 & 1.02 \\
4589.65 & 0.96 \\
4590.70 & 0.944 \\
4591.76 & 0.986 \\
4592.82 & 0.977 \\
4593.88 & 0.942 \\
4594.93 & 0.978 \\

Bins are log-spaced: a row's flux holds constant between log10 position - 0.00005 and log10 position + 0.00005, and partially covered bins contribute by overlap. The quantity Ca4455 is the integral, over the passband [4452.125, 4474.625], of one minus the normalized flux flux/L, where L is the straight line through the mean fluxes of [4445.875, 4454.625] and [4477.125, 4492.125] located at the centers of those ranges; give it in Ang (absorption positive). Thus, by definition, 2.5 Ang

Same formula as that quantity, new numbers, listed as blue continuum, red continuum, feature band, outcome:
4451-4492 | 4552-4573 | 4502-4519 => -1.40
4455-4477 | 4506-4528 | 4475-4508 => -1.66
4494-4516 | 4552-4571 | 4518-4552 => 1.46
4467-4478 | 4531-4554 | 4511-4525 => -1.04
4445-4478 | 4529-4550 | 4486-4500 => -0.85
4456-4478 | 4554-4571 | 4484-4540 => -3.89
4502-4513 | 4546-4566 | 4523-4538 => 0.22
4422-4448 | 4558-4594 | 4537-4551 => 0.60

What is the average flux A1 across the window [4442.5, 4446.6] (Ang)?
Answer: 0.909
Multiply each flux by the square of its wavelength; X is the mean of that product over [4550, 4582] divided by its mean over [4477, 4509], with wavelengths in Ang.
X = 1.1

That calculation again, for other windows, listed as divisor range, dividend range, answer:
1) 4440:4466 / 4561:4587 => 1.22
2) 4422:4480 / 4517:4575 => 1.18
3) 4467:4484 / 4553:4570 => 1.09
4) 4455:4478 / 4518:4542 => 1.17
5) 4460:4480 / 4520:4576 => 1.14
